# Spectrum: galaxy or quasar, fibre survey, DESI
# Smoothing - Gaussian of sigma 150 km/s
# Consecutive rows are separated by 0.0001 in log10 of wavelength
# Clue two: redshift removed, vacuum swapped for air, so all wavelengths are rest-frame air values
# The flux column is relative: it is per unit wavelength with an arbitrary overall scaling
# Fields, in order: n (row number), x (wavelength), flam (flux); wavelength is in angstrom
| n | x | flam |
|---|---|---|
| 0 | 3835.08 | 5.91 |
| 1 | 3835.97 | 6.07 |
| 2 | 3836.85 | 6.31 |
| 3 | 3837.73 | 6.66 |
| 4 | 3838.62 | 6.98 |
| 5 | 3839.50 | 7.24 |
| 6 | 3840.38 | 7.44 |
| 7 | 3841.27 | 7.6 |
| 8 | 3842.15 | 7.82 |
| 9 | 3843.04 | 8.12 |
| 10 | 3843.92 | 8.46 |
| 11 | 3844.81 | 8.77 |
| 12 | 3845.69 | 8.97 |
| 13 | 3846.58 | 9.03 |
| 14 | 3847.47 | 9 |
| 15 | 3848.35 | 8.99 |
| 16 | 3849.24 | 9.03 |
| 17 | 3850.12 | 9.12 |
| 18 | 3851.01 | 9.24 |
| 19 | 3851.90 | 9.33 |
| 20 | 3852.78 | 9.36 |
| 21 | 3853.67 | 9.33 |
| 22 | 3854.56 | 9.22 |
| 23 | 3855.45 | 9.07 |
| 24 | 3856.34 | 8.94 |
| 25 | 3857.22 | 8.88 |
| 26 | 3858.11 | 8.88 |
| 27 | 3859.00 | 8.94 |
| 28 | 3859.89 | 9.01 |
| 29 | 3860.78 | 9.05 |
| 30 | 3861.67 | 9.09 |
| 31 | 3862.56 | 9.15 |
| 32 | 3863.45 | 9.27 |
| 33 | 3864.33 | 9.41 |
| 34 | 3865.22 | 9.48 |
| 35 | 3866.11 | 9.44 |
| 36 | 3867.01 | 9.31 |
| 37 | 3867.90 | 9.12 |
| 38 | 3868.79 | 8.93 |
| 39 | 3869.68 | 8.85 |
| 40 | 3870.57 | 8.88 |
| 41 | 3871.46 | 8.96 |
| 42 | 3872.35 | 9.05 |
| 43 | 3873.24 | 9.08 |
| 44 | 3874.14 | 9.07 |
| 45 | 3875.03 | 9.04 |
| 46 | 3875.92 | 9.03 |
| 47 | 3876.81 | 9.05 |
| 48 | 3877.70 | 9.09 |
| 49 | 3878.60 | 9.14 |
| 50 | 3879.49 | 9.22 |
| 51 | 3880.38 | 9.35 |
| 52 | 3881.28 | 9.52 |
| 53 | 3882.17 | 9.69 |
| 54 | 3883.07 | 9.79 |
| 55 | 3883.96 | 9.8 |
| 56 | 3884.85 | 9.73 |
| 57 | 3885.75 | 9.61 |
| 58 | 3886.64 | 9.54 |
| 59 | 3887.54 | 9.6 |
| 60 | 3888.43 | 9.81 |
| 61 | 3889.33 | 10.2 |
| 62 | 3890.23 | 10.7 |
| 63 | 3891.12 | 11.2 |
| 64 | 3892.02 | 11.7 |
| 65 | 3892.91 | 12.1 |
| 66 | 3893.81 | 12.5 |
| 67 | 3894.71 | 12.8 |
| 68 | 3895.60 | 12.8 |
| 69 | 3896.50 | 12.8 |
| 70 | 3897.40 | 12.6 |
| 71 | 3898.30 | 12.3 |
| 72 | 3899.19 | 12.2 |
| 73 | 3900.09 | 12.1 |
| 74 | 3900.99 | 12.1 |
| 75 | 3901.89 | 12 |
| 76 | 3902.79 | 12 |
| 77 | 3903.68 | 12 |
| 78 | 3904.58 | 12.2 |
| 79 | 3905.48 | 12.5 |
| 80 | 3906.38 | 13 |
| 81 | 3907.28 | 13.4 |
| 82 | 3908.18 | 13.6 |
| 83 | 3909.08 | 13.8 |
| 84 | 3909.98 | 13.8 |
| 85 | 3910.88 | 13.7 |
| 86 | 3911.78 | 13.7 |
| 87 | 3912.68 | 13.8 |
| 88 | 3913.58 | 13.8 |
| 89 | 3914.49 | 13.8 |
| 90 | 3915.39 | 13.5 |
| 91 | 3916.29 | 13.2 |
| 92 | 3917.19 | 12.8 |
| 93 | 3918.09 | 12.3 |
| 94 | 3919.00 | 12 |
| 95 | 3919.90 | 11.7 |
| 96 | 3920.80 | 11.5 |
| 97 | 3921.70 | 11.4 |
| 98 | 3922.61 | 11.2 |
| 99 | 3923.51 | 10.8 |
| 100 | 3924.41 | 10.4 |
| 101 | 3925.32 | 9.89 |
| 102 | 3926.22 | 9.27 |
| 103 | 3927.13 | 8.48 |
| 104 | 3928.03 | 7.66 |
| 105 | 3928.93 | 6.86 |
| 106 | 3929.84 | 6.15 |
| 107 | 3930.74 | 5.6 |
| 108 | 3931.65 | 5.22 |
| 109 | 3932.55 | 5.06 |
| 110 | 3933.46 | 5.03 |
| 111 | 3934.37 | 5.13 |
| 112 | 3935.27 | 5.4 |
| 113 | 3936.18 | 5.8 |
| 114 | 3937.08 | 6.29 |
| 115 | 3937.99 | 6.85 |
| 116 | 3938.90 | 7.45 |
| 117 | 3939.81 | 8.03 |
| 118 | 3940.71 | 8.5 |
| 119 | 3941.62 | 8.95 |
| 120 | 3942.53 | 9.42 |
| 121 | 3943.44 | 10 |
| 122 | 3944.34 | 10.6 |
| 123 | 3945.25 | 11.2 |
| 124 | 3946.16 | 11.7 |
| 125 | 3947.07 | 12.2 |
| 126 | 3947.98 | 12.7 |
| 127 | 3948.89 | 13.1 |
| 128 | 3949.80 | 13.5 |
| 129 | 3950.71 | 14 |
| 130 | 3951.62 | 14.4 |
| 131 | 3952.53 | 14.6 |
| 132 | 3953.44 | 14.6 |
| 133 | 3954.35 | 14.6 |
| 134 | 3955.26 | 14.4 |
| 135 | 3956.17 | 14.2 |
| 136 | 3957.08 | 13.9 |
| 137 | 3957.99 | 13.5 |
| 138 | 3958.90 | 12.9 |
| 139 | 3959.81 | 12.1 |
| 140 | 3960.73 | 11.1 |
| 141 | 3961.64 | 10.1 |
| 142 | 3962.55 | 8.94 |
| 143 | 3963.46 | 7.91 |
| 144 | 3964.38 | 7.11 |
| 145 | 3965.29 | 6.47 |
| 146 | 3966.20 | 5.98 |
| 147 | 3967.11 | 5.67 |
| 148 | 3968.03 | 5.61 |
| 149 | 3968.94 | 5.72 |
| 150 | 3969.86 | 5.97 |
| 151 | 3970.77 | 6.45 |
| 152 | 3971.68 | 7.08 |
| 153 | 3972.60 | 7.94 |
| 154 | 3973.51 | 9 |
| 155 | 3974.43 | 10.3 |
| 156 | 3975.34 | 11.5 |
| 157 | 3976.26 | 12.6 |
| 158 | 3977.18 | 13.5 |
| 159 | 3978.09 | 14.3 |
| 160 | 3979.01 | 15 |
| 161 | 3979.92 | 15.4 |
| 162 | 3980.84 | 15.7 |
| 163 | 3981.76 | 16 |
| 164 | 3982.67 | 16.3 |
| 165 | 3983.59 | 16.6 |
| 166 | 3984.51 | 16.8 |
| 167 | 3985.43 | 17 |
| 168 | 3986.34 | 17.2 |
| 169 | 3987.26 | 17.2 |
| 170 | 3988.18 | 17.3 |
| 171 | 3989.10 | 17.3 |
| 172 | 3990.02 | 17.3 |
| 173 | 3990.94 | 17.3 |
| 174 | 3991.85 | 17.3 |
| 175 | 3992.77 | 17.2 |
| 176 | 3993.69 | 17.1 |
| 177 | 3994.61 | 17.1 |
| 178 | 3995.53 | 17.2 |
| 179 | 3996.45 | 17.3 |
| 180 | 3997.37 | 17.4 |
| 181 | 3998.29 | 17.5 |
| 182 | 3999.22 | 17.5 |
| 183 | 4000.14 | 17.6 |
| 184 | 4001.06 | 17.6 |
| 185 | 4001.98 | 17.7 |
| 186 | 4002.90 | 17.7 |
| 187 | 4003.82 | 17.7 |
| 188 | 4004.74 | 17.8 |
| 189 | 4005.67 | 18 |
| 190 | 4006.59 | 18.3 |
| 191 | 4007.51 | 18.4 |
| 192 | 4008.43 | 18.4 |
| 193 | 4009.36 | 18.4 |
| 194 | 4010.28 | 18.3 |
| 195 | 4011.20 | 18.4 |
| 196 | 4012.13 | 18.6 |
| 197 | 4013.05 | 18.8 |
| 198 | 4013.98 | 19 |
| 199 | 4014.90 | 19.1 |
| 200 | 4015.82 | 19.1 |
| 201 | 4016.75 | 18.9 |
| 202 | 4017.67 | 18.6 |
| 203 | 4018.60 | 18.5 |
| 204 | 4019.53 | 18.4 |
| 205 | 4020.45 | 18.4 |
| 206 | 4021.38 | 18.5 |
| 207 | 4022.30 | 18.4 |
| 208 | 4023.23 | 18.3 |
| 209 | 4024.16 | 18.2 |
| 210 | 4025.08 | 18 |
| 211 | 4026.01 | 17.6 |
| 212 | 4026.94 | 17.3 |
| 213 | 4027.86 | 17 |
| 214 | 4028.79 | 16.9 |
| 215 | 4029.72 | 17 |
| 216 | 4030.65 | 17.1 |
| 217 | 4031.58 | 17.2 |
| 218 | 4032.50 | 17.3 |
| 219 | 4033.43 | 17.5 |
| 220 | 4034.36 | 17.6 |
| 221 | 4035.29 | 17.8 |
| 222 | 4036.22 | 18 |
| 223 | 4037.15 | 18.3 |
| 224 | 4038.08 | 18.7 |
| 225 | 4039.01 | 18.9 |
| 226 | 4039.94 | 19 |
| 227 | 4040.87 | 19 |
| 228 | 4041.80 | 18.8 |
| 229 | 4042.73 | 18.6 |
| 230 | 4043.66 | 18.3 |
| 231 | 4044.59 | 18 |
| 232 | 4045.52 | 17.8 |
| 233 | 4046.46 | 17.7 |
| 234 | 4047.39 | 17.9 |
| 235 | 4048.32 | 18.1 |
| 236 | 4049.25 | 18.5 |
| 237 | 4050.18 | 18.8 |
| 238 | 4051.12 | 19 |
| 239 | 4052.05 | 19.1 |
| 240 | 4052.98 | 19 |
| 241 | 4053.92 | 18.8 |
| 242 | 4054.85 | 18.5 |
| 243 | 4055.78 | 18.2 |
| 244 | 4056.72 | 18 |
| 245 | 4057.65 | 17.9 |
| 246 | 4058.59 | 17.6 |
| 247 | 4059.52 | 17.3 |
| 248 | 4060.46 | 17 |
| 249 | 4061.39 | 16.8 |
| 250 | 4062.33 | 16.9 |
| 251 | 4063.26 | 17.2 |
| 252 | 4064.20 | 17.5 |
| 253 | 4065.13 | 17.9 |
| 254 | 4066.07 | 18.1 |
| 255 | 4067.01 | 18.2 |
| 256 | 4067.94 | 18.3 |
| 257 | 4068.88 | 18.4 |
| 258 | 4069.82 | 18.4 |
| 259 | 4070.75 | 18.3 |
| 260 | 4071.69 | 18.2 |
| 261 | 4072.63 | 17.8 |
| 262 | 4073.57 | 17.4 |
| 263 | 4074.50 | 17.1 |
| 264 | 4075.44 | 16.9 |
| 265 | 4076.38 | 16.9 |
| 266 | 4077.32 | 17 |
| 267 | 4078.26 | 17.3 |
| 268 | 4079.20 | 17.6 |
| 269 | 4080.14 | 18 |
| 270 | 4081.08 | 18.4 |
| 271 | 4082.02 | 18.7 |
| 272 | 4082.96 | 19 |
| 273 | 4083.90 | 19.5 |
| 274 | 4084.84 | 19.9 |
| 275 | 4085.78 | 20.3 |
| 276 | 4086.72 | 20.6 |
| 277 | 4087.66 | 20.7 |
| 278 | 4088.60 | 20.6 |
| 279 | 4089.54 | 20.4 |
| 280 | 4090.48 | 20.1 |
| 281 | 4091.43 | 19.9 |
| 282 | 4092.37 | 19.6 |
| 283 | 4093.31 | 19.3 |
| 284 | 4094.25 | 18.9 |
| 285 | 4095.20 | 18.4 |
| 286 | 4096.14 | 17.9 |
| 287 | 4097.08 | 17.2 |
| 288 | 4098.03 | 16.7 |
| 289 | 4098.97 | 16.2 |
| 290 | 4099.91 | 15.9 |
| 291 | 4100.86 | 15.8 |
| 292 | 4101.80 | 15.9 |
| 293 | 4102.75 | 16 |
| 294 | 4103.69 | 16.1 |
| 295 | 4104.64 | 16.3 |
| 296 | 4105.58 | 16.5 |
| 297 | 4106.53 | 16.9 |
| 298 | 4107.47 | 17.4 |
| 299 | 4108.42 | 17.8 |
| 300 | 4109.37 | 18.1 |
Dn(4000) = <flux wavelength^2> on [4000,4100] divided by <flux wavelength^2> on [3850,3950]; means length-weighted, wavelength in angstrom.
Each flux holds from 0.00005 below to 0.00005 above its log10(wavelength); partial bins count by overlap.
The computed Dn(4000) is 1.93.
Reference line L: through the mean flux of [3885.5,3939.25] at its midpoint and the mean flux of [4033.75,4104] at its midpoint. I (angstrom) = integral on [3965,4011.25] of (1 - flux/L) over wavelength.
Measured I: -0.9 angstrom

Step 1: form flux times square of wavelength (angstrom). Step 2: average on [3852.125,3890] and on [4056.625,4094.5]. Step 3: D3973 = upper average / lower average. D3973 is 2.20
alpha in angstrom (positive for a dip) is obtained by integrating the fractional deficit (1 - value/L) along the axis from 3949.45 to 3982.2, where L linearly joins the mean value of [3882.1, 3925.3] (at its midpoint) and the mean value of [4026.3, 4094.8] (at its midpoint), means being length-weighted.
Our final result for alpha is 7.4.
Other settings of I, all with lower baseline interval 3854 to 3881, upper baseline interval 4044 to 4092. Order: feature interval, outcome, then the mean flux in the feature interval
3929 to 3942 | 6.22 angstrom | 6.39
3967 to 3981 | 3.95 angstrom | 10.1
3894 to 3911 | -3.14 angstrom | 12.7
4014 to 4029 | -1.90 angstrom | 18.3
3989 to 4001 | -1.88 angstrom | 17.3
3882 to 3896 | -0.87 angstrom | 10.7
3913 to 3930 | 0.83 angstrom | 11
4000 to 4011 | -1.81 angstrom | 18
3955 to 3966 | 2.04 angstrom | 10.9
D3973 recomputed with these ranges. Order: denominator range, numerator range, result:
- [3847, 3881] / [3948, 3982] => 1.29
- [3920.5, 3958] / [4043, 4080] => 1.91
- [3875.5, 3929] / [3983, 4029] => 1.65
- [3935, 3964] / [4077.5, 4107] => 1.77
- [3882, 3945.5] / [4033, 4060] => 1.86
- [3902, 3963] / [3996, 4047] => 1.72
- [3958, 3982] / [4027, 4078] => 1.86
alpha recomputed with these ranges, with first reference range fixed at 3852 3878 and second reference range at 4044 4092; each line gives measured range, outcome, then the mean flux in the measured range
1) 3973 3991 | -0.81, 15.1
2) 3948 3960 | -0.61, 13.8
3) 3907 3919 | -2.27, 13.4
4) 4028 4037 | -0.36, 17.4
